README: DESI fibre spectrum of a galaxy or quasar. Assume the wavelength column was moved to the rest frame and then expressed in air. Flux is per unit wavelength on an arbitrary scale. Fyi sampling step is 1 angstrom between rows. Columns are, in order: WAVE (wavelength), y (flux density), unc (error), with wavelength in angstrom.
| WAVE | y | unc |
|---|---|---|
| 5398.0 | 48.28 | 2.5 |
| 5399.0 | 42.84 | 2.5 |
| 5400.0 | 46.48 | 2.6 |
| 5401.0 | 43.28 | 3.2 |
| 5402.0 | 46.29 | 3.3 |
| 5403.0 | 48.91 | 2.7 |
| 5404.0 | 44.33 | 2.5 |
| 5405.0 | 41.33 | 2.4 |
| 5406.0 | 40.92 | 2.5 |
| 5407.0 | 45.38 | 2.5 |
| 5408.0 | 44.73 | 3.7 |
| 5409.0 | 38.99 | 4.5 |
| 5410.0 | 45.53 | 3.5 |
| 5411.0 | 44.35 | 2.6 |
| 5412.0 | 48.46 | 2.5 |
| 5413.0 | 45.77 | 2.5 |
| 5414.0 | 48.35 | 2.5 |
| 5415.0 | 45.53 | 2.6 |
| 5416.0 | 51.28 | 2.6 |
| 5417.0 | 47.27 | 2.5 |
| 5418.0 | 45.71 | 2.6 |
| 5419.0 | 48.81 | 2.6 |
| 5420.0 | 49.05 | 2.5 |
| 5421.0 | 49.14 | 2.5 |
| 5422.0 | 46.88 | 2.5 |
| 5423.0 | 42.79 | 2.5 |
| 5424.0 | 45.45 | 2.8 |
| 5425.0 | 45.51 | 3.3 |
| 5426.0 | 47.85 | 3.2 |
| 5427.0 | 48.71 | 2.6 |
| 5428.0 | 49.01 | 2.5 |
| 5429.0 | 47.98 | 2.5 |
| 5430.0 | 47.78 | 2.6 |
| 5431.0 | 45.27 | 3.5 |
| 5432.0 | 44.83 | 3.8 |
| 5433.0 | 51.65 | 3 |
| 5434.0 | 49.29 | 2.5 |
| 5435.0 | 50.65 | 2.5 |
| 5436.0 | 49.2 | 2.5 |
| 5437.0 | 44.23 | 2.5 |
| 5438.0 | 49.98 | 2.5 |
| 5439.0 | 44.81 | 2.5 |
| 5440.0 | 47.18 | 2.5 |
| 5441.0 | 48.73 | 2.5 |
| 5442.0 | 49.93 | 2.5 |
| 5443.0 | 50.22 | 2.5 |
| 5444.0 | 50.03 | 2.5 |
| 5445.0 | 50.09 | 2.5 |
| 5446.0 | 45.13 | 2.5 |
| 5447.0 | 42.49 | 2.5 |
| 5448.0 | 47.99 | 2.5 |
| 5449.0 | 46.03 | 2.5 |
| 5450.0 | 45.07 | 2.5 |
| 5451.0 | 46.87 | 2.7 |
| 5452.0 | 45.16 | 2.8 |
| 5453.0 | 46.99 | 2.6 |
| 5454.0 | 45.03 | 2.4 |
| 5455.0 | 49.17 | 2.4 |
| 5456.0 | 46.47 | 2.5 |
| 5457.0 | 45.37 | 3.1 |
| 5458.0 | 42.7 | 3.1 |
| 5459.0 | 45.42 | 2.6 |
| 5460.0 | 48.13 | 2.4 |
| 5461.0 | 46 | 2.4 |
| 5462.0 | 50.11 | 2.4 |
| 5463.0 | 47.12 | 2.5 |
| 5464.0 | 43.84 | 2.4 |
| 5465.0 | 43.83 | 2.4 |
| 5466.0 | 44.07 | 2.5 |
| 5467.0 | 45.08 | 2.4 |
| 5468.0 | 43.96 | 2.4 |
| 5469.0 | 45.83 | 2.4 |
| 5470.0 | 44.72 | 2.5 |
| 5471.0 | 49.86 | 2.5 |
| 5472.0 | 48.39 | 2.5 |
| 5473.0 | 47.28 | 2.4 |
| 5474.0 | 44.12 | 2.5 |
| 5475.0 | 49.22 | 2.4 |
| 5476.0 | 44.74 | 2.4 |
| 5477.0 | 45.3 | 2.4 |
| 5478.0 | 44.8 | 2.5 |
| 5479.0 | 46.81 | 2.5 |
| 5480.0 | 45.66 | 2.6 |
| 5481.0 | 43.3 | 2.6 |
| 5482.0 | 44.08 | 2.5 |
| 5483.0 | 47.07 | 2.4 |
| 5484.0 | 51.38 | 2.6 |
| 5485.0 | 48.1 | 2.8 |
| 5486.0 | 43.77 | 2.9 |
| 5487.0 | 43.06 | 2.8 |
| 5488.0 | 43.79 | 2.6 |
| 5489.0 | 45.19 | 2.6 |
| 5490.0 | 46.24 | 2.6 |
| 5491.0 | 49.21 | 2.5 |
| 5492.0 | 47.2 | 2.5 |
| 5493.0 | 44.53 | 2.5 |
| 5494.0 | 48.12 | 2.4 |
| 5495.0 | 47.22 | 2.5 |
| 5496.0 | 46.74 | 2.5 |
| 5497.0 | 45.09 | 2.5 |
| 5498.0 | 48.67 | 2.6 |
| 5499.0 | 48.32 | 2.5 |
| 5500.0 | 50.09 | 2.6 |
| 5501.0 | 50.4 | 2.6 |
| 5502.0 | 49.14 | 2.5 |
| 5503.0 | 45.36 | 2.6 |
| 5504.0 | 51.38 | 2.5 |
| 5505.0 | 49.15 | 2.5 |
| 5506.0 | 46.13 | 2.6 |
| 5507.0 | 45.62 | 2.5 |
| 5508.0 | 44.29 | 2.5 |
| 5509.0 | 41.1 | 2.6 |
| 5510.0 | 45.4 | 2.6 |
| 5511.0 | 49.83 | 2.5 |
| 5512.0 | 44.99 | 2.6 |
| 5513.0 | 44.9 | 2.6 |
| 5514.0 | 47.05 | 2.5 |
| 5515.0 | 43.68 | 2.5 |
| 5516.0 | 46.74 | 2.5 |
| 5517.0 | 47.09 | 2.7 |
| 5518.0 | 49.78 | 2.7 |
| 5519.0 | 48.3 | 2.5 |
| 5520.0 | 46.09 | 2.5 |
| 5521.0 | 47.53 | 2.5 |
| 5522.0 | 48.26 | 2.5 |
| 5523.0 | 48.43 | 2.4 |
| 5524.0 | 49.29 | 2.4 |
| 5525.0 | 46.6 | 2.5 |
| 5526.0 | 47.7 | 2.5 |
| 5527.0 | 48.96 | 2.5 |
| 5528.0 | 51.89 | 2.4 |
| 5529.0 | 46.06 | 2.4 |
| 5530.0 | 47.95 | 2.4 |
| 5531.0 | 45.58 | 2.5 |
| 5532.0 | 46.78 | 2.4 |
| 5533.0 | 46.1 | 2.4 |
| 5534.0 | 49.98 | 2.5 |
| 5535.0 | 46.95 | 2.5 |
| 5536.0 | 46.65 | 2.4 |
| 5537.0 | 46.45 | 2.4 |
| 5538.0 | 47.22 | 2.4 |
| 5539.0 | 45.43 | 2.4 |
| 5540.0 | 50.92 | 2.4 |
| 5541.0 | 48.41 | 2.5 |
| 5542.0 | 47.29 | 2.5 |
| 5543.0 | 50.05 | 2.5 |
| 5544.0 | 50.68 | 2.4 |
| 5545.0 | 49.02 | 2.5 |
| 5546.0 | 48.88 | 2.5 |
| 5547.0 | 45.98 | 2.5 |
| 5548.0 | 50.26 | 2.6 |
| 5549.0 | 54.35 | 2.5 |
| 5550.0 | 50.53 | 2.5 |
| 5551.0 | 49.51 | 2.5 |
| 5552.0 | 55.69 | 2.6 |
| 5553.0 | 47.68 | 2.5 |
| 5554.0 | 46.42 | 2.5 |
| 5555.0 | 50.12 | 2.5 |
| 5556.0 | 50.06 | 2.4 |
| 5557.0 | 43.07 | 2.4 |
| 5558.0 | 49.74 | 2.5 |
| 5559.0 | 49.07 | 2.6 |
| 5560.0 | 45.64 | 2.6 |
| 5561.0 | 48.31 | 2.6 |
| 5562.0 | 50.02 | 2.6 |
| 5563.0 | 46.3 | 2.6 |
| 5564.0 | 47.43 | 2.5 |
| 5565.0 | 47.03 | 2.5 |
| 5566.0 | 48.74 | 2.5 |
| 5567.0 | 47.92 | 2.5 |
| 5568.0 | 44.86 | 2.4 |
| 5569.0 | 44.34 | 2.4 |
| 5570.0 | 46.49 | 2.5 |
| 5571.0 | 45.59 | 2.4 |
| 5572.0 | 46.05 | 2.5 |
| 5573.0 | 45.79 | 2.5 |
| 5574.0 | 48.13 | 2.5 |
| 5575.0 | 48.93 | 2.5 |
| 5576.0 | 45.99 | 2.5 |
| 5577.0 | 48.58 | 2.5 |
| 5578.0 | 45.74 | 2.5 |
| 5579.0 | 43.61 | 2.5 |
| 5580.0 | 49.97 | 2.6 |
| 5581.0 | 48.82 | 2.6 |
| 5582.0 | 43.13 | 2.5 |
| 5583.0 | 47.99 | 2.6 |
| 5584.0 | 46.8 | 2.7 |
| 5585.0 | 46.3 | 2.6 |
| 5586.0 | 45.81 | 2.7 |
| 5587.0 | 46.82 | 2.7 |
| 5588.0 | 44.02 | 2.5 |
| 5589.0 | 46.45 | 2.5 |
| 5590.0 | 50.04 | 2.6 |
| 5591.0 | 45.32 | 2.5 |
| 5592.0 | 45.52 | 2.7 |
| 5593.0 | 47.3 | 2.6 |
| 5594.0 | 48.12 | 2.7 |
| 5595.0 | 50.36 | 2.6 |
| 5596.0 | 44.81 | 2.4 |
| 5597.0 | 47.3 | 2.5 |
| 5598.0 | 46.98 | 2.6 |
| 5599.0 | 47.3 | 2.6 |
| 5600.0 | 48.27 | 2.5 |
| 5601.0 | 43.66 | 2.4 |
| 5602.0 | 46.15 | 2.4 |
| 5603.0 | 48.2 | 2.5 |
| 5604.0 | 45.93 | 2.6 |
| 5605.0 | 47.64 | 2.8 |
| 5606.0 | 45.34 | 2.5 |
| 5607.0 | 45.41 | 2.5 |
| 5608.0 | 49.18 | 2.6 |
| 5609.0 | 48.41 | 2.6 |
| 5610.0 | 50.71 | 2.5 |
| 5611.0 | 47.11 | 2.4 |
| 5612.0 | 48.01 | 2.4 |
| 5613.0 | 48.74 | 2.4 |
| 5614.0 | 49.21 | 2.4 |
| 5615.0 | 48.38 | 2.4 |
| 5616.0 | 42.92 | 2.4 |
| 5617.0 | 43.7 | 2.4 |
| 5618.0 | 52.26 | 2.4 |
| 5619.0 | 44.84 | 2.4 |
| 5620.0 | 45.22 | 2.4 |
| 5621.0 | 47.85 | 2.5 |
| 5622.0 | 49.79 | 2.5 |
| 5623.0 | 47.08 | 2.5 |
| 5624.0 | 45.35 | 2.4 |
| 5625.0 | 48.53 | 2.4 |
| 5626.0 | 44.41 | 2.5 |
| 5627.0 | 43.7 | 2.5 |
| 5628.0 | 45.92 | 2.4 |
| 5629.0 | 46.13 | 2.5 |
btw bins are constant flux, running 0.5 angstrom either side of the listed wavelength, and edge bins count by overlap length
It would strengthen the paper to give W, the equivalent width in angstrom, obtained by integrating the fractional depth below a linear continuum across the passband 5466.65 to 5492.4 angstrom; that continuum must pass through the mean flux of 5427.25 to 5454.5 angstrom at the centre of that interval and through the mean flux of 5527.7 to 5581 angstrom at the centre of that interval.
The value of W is 0.8 angstrom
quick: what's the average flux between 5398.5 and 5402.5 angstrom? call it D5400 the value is 44.7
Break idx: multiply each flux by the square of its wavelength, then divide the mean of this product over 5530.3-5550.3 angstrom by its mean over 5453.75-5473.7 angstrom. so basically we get 1.08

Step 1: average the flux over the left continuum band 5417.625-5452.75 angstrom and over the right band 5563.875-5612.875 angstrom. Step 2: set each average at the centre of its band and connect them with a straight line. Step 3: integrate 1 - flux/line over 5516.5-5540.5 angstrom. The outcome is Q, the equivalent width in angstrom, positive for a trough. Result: -0.3 angstrom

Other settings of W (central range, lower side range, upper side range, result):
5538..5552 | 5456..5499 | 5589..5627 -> -0.9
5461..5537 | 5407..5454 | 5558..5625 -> 0.5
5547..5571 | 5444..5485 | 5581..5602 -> -0.9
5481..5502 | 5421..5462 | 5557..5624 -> 0.1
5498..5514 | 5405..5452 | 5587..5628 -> -0.1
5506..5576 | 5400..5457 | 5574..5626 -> -1.0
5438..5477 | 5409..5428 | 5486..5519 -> 0.2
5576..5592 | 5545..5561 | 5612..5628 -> 0.5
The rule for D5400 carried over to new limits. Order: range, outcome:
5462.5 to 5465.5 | 44.9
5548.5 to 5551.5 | 51.5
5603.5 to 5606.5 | 46.3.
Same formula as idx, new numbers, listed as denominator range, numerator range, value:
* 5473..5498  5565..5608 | 1.05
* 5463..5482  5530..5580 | 1.08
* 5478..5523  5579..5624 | 1.04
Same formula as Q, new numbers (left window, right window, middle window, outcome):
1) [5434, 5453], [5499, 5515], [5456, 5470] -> 0.5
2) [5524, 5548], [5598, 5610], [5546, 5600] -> -0.1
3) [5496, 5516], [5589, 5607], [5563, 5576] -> 0.0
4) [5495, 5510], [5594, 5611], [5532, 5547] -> -0.3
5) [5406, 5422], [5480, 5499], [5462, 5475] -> 0.1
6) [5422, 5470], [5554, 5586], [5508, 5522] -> 0.2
